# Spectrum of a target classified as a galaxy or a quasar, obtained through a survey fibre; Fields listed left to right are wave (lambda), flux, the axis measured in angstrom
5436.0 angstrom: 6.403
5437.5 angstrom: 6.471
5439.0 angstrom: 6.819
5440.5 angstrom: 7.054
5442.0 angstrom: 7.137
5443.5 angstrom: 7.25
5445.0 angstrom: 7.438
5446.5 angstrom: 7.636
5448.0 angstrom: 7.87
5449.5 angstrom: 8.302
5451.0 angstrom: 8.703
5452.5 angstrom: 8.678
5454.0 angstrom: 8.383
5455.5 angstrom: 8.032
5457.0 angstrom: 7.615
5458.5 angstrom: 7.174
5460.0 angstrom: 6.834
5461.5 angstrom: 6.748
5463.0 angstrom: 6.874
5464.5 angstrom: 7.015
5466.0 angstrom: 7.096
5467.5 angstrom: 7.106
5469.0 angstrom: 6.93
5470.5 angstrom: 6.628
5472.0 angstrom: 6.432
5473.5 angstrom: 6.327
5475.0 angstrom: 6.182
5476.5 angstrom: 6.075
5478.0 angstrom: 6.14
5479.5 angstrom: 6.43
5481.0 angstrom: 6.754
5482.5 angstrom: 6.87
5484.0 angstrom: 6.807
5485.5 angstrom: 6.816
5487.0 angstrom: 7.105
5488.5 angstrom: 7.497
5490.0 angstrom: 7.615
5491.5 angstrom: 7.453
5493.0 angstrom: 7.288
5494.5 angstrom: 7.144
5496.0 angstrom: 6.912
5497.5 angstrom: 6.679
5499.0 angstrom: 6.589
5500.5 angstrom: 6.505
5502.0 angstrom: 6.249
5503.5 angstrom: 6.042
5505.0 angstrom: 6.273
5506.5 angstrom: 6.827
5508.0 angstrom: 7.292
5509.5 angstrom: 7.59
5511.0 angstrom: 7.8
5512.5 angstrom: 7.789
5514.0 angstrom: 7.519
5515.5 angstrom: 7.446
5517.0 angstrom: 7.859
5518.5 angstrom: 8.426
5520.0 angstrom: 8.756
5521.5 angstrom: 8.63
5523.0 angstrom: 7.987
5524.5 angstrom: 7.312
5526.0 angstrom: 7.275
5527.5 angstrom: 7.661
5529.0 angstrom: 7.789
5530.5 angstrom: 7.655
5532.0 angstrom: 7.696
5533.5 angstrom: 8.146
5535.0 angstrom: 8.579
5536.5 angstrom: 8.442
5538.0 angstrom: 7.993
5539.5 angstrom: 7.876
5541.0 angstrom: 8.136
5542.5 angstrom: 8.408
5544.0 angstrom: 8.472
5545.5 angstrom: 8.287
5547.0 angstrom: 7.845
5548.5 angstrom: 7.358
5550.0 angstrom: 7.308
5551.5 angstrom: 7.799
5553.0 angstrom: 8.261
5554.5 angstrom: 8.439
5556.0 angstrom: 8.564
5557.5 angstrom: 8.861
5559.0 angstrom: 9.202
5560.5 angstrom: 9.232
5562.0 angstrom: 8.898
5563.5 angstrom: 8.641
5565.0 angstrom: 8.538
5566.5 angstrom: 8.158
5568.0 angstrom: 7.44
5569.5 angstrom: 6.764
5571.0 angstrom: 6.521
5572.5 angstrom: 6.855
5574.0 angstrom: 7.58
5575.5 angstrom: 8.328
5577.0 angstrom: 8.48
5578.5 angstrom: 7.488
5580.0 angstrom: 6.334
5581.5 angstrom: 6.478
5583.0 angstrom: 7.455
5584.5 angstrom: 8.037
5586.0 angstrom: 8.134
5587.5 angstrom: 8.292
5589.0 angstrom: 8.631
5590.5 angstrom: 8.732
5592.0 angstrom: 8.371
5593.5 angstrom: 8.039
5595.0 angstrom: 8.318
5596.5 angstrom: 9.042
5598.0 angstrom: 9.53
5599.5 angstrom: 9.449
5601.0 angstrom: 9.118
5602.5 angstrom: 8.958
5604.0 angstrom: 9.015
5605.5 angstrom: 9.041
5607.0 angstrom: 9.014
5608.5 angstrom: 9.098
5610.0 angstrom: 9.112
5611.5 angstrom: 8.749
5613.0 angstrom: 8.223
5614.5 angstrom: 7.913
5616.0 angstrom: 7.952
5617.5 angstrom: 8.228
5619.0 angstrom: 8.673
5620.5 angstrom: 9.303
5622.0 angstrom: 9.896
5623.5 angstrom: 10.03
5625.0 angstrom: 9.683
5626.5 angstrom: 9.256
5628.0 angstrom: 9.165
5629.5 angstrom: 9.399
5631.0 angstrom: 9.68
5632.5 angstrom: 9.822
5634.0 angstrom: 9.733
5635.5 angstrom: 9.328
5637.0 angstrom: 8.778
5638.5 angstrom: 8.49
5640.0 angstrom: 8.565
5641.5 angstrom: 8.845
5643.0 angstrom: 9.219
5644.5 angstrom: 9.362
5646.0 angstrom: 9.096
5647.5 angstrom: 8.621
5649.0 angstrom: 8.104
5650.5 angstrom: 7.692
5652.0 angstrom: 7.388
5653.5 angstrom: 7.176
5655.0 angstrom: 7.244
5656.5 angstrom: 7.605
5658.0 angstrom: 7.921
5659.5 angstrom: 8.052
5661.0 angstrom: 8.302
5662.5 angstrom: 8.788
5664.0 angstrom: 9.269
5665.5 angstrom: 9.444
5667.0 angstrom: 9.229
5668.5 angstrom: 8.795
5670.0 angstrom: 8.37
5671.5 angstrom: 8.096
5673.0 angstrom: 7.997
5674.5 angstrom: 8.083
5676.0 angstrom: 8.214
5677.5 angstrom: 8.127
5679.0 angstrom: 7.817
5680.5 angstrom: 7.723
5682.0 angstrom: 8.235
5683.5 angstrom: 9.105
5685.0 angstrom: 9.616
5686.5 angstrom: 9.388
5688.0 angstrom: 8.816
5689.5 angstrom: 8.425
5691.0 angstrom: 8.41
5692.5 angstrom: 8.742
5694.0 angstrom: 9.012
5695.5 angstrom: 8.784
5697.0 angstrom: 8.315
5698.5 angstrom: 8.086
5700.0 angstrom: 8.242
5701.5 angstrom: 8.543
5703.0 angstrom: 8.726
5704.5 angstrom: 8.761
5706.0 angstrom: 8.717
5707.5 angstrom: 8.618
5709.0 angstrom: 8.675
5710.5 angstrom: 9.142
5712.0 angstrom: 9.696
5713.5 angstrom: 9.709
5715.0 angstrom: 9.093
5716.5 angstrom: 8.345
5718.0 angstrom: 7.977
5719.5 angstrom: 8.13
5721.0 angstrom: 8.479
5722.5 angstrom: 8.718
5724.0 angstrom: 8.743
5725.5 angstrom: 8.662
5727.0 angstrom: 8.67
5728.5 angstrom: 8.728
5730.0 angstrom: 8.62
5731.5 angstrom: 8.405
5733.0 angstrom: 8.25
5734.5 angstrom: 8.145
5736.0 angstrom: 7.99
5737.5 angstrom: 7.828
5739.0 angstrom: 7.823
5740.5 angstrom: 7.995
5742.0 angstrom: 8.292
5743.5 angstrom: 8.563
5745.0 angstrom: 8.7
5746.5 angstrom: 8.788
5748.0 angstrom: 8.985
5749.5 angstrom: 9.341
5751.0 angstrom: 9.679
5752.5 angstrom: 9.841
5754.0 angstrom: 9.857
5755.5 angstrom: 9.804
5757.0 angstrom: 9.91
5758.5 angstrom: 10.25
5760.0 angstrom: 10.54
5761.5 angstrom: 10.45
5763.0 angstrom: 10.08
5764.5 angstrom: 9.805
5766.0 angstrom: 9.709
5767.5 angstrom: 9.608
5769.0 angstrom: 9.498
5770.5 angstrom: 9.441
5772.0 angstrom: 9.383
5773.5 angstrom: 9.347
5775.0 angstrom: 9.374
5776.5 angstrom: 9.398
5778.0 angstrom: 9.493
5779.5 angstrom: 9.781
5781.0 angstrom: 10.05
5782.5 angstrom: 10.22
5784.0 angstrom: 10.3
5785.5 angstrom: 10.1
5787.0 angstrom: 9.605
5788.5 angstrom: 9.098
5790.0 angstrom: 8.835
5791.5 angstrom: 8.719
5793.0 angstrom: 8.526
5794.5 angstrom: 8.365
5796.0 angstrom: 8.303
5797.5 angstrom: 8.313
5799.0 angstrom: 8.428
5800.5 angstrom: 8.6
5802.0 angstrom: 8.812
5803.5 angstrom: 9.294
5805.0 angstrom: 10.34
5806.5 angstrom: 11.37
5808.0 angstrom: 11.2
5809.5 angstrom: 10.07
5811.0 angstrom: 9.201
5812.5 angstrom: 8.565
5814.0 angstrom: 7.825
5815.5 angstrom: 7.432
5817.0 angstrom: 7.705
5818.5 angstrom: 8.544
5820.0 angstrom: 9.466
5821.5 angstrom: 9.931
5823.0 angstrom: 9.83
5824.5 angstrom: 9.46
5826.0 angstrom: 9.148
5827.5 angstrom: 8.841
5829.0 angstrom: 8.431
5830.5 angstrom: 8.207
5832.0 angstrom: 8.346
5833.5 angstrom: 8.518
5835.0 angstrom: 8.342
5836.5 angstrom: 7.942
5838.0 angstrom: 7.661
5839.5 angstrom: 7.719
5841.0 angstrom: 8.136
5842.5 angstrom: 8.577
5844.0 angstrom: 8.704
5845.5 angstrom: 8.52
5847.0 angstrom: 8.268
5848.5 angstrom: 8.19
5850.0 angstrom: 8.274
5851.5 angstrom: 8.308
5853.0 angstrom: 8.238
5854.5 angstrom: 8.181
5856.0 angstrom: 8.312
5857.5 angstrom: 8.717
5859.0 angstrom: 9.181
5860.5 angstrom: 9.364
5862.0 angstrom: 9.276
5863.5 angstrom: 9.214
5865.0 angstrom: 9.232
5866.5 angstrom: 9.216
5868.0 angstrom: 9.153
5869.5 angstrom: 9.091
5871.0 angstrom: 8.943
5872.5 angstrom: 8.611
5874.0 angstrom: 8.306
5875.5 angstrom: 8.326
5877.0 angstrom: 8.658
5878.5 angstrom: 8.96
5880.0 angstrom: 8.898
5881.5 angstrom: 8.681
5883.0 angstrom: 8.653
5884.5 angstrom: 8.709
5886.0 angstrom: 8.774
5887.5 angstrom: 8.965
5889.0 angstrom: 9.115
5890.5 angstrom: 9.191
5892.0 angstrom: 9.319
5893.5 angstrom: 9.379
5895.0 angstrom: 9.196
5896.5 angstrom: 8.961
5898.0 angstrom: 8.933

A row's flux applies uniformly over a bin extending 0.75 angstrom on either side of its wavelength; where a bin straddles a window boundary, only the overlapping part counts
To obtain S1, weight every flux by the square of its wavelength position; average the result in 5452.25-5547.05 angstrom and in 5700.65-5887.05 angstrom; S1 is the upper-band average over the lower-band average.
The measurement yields 1.3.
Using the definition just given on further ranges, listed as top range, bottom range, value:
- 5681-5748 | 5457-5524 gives 1.32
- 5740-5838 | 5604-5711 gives 1.11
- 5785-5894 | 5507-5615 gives 1.19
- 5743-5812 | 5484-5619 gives 1.30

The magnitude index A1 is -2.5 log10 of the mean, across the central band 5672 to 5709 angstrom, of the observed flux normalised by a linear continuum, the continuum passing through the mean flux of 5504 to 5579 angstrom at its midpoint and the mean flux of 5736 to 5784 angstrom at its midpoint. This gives 0.05 mag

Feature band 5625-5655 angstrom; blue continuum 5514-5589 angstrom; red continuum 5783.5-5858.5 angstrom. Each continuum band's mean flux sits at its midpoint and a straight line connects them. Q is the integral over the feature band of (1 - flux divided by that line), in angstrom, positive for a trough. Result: -2.1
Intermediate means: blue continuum 7.96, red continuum 8.79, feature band 8.81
